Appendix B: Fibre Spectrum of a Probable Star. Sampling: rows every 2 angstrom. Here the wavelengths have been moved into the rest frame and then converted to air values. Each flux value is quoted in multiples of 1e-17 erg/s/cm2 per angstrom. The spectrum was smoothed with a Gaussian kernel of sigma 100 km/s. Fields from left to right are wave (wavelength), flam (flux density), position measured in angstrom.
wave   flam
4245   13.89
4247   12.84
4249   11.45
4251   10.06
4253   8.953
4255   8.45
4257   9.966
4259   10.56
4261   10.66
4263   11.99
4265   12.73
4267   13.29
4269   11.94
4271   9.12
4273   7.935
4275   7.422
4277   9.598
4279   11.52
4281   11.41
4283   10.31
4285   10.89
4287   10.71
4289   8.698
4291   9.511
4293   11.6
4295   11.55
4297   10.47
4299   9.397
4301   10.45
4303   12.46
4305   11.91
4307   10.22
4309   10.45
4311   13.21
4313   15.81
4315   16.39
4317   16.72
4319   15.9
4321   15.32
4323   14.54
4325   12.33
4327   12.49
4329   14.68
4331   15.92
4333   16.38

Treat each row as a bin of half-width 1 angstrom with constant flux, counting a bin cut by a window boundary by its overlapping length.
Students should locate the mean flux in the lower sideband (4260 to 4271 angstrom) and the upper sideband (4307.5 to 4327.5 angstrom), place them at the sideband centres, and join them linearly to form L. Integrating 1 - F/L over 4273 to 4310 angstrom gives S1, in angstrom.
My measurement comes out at 7.5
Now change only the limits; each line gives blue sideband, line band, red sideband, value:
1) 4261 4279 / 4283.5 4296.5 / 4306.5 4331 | 1.7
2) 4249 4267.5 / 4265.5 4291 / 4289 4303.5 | 0.9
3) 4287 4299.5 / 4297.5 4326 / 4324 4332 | -2.2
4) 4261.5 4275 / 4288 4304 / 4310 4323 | 3.6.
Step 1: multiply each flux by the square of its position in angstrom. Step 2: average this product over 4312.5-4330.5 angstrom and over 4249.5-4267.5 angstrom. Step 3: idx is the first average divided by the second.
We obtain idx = 1.44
